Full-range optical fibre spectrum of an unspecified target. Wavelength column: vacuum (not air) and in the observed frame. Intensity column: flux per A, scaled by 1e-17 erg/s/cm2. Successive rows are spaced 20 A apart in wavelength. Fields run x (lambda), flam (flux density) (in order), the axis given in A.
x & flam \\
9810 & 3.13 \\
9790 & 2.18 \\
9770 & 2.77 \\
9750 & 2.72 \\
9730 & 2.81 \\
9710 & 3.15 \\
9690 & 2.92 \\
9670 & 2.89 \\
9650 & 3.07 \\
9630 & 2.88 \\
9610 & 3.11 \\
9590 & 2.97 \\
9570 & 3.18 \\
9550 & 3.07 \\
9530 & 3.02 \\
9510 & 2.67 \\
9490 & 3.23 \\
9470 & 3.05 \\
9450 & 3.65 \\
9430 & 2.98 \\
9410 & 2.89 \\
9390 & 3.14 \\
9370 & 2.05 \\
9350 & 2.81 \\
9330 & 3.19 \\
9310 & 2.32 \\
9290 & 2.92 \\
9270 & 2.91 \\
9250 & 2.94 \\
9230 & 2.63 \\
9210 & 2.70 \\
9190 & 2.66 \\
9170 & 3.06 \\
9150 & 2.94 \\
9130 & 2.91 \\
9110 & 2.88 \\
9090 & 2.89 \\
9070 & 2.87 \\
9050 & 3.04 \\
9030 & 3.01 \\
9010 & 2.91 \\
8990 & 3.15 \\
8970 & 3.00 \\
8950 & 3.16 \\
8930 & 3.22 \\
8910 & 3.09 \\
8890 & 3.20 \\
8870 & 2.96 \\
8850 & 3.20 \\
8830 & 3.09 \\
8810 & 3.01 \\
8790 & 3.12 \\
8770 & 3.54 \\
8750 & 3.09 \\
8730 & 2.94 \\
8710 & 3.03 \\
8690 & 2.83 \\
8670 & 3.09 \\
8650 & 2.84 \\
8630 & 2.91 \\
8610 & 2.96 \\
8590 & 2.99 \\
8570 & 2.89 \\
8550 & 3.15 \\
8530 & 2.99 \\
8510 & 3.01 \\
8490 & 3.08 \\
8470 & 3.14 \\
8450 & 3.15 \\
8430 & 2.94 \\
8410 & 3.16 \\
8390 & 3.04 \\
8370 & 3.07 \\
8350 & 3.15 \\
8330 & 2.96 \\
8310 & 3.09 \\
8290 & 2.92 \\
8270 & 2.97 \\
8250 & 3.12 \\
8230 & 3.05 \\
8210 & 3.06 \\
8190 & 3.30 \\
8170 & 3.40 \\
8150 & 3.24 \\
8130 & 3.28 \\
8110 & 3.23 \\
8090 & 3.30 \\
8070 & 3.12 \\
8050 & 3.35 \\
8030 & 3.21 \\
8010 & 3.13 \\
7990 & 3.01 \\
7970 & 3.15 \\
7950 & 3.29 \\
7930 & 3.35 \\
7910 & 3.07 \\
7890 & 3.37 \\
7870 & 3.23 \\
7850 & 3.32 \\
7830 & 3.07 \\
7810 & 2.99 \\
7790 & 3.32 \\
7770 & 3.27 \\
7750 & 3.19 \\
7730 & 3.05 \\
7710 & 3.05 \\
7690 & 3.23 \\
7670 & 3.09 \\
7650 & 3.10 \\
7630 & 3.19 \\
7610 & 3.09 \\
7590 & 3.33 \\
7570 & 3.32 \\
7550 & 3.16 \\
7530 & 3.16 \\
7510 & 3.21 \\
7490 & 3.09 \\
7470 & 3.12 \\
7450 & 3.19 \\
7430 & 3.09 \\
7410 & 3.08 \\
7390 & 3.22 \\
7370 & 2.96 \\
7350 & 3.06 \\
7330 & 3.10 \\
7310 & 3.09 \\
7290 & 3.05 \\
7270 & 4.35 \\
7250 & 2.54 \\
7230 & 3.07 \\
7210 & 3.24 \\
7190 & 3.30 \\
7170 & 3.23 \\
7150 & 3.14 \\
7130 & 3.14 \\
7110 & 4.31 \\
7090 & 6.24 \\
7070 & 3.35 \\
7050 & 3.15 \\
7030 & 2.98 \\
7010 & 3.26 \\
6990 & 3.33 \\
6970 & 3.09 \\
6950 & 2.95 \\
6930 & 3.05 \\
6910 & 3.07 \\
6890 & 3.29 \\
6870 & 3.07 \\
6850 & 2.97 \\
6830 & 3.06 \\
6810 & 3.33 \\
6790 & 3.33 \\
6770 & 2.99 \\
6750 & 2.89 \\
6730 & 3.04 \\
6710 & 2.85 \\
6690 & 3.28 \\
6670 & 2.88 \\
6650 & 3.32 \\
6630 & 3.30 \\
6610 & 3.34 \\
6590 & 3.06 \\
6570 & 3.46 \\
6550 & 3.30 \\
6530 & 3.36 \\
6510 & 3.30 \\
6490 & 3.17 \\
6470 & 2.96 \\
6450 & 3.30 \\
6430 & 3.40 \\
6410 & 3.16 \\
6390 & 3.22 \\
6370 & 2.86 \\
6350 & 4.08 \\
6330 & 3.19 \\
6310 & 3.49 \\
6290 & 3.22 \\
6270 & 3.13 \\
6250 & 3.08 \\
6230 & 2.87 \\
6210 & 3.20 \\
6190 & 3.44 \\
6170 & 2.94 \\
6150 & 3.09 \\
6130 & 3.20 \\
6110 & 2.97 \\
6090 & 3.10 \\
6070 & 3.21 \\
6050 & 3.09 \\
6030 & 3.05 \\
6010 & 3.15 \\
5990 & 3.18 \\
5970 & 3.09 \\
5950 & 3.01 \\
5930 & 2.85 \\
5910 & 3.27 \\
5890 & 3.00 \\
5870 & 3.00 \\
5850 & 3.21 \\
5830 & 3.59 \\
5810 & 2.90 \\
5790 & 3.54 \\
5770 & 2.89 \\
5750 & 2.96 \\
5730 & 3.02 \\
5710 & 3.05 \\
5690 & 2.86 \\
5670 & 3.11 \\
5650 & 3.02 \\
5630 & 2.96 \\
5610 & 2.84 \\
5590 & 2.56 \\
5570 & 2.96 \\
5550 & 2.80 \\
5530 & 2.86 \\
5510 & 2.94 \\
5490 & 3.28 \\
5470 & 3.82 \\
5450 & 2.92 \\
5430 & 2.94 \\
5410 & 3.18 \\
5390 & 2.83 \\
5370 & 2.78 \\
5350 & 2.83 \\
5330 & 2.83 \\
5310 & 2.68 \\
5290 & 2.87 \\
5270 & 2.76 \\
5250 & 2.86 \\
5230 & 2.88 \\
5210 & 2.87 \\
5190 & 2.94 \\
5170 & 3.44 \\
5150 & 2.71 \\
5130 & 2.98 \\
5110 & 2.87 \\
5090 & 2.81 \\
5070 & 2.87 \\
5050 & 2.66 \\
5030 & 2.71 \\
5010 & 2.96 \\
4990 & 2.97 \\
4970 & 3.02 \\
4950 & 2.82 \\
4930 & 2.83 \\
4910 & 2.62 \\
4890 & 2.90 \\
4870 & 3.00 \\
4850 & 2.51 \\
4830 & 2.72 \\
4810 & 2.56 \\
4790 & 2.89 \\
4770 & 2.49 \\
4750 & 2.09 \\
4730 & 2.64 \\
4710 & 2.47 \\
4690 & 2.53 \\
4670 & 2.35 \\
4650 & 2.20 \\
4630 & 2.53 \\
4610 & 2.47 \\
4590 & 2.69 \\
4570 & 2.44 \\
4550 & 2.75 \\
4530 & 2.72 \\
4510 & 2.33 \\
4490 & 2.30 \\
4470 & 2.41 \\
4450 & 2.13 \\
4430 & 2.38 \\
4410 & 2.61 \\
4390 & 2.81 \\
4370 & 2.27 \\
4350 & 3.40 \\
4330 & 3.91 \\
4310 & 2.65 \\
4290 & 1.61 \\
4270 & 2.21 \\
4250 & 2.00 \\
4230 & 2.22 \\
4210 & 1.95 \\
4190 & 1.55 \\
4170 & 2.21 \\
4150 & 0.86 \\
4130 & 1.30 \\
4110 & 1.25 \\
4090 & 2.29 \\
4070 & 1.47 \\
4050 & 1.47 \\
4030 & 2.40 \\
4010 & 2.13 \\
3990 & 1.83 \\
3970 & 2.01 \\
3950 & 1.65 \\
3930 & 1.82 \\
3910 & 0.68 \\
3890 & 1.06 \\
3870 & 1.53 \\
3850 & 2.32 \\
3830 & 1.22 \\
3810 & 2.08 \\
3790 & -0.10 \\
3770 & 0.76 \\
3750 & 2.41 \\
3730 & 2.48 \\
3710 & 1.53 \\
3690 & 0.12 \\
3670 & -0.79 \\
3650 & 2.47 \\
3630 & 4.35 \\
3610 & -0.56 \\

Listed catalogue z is 0.08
